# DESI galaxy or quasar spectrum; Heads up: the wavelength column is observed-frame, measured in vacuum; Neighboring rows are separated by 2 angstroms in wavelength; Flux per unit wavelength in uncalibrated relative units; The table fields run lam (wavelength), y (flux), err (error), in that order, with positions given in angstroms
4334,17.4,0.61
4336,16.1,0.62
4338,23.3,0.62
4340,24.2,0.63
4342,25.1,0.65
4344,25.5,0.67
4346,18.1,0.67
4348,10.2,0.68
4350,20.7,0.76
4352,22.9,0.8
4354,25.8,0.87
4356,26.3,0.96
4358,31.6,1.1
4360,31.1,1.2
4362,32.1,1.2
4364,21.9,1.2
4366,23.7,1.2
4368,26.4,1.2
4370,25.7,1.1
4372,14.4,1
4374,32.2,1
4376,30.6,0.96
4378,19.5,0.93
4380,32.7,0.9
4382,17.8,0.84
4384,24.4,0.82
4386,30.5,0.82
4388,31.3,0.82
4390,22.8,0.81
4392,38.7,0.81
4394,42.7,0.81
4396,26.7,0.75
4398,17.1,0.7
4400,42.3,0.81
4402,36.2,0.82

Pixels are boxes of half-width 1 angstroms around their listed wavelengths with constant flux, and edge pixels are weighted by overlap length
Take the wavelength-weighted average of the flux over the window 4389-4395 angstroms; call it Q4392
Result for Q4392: 34.7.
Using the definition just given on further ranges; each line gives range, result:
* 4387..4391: 27.1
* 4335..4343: 22.2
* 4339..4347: 23.2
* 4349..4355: 23.1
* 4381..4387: 24.2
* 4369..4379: 24.5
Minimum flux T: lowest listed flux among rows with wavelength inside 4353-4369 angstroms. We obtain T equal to 21.9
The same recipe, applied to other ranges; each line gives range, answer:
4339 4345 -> 24.2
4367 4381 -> 14.4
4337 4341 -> 23.3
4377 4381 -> 19.5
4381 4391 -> 17.8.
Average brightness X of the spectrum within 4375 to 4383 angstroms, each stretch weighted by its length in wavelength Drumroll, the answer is 25.2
